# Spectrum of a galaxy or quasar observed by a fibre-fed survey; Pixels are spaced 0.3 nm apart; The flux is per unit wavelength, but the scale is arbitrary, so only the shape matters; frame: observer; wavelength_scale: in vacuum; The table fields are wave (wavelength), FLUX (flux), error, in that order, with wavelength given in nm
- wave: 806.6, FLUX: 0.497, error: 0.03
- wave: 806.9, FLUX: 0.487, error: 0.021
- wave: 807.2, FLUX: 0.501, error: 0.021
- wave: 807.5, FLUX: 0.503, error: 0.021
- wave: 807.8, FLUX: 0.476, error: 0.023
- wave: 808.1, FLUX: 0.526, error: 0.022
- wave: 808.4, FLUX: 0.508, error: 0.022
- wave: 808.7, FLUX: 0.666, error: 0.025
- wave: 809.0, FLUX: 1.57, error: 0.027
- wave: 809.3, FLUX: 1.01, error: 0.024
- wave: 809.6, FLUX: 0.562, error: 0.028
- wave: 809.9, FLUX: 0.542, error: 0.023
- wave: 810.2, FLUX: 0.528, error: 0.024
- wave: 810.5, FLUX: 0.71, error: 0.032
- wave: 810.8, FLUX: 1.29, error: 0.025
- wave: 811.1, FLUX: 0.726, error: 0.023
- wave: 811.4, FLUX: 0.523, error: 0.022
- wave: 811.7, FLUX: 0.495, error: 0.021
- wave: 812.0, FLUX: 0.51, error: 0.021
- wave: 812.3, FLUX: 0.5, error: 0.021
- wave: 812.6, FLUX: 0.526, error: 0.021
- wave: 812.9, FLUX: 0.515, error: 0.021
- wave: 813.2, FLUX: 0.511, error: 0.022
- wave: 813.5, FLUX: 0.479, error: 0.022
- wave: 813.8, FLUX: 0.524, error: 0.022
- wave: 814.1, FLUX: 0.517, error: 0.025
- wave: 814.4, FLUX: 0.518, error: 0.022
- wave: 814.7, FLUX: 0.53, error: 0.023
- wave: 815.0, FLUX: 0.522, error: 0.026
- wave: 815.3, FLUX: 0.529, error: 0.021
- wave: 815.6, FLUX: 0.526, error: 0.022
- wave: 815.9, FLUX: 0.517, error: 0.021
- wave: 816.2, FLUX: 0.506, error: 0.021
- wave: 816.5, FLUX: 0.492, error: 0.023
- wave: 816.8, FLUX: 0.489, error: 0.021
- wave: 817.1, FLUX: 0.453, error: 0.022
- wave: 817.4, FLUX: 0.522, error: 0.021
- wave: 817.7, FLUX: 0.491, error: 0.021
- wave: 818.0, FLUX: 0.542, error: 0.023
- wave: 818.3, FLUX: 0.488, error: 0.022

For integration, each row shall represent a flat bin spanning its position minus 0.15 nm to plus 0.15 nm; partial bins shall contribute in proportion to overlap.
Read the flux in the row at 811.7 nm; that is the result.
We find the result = 0.495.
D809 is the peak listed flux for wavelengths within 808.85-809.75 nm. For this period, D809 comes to 1.57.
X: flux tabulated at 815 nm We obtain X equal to 0.522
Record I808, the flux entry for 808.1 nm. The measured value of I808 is 0.526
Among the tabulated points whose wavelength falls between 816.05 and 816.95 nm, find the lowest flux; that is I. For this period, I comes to 0.489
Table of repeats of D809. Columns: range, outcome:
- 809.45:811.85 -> 1.29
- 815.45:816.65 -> 0.526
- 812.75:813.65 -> 0.515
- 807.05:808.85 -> 0.666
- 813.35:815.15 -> 0.53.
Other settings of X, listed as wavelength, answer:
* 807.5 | 0.503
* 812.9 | 0.515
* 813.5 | 0.479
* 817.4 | 0.522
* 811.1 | 0.726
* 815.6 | 0.526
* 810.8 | 1.29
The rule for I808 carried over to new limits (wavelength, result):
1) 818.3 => 0.488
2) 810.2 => 0.528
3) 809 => 1.57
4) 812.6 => 0.526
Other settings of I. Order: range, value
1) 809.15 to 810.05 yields 0.542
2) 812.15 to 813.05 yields 0.5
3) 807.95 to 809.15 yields 0.508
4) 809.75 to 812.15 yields 0.495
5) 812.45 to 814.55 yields 0.479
